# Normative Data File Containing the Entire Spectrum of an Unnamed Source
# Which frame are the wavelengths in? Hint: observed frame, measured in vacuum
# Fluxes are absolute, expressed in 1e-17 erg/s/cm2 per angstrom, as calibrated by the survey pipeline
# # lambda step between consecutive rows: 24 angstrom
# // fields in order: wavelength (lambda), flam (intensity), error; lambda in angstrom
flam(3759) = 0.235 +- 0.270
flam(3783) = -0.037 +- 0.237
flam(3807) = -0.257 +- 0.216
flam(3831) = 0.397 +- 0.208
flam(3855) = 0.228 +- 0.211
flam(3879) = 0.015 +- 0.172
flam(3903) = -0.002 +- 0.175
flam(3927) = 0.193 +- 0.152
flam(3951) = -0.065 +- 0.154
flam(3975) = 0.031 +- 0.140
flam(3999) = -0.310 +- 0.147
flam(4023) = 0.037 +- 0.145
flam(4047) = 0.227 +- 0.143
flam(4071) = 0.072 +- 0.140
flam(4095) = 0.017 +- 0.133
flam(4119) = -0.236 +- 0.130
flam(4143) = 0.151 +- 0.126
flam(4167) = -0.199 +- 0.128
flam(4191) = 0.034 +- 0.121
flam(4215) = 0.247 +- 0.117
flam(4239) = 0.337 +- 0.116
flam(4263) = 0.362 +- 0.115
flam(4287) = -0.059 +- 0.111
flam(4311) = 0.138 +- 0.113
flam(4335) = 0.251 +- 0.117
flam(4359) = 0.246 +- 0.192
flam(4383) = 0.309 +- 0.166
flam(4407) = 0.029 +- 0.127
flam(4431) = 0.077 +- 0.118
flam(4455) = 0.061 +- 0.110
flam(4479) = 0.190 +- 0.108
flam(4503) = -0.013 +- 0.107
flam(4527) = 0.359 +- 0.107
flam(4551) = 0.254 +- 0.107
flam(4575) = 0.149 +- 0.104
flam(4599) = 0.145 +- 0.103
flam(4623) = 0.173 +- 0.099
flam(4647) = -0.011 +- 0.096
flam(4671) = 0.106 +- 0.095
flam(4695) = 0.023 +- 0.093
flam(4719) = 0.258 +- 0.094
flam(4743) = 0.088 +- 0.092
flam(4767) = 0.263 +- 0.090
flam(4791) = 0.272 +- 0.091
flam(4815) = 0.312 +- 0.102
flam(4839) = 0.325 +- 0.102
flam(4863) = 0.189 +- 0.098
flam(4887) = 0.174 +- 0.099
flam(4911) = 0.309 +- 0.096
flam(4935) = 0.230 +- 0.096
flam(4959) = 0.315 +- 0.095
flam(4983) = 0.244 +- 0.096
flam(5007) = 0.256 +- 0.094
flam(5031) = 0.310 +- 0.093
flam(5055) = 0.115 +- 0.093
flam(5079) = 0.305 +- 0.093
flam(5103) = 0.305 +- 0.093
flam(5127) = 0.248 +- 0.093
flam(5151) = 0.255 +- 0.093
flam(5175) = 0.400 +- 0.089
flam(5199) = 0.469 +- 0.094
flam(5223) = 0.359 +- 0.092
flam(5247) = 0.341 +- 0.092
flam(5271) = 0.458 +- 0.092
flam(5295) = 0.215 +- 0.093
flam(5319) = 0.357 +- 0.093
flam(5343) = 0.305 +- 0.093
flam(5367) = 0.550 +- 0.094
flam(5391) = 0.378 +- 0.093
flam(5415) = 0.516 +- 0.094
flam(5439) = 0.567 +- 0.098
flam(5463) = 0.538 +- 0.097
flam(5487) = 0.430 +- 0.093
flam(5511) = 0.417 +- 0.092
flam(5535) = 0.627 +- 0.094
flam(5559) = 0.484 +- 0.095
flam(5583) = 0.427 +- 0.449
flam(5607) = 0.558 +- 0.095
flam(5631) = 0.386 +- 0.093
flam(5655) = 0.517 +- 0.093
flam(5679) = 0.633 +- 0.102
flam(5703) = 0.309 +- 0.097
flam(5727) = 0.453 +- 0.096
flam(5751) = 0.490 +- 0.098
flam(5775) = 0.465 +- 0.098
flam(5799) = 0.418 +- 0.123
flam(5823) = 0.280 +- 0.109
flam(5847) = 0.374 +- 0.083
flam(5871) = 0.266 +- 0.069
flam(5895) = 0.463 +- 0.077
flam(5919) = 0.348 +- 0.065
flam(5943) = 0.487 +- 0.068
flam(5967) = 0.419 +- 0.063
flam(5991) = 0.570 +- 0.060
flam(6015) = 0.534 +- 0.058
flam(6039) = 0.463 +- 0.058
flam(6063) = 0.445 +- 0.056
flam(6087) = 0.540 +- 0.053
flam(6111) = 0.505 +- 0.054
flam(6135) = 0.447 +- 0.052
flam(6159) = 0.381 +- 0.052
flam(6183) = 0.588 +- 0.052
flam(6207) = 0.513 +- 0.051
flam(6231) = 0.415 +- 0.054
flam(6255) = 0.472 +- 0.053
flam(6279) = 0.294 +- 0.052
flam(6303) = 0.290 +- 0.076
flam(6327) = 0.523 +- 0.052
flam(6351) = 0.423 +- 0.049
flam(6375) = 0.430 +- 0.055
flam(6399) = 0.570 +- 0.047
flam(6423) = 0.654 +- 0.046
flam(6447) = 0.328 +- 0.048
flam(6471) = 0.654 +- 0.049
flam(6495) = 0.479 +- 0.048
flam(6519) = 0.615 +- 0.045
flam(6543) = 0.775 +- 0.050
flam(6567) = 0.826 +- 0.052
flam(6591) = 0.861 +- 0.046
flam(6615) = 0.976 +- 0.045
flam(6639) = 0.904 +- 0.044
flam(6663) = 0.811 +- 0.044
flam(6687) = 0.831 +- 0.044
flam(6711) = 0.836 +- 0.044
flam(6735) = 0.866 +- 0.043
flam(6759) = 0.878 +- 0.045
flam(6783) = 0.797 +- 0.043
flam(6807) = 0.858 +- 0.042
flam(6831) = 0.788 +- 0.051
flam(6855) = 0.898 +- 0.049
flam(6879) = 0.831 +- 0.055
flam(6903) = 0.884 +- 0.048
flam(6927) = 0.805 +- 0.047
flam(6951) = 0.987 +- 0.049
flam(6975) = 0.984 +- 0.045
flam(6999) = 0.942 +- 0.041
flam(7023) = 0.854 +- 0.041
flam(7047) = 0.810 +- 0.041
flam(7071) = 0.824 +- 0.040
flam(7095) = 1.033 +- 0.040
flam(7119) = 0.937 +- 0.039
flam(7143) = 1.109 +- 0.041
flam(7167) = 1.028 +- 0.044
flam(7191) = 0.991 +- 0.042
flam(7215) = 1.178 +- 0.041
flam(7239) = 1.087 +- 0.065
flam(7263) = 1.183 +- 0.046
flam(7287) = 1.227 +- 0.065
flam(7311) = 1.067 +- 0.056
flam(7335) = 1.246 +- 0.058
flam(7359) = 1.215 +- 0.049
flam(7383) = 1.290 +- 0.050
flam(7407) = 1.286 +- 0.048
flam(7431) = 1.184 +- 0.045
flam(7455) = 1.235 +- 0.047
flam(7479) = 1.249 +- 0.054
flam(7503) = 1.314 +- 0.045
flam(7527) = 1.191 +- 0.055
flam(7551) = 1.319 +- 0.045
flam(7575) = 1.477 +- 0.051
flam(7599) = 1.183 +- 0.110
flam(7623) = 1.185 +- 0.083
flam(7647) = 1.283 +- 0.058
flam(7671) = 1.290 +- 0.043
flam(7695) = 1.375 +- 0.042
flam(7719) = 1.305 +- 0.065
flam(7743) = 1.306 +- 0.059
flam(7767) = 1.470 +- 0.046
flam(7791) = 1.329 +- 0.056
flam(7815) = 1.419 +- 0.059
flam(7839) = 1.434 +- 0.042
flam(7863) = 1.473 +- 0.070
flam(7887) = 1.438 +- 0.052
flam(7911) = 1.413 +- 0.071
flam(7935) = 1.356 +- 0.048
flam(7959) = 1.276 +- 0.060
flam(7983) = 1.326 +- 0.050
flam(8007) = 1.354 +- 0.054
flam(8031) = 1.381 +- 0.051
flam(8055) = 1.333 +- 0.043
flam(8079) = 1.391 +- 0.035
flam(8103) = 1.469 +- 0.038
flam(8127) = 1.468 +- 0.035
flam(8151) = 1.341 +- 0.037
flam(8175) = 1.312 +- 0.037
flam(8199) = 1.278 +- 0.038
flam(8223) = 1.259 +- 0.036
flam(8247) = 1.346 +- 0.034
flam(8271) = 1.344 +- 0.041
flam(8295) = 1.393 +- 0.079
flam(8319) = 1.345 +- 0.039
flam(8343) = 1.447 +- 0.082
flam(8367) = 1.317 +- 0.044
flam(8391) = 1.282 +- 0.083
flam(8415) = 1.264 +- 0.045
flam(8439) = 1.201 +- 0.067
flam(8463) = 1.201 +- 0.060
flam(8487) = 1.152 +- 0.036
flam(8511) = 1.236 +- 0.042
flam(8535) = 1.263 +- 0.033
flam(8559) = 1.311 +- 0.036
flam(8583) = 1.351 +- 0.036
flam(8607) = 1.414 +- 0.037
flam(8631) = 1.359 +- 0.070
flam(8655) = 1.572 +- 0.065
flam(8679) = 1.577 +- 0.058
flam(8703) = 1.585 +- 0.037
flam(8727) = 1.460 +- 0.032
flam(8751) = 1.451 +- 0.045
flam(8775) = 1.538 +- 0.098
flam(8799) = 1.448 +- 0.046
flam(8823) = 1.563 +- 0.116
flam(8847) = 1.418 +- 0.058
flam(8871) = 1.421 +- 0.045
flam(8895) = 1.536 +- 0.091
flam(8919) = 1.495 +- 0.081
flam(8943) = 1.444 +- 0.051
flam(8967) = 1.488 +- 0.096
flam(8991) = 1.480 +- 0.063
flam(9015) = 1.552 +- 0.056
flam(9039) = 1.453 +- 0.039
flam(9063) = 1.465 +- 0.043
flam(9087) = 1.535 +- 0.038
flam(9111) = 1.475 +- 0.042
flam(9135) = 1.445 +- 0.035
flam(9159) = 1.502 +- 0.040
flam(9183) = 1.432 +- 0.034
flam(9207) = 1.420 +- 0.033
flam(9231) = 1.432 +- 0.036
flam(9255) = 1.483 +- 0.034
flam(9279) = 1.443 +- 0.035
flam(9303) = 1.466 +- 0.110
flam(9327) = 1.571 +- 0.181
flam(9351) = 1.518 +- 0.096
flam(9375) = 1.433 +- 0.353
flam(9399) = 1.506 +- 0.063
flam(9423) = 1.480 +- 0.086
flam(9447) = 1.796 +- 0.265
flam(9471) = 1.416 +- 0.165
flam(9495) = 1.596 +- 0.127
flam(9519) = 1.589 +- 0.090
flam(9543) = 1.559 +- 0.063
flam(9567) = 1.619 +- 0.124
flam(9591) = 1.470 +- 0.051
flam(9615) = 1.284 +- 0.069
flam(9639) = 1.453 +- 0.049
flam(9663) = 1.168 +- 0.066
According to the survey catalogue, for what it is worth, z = 0.639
